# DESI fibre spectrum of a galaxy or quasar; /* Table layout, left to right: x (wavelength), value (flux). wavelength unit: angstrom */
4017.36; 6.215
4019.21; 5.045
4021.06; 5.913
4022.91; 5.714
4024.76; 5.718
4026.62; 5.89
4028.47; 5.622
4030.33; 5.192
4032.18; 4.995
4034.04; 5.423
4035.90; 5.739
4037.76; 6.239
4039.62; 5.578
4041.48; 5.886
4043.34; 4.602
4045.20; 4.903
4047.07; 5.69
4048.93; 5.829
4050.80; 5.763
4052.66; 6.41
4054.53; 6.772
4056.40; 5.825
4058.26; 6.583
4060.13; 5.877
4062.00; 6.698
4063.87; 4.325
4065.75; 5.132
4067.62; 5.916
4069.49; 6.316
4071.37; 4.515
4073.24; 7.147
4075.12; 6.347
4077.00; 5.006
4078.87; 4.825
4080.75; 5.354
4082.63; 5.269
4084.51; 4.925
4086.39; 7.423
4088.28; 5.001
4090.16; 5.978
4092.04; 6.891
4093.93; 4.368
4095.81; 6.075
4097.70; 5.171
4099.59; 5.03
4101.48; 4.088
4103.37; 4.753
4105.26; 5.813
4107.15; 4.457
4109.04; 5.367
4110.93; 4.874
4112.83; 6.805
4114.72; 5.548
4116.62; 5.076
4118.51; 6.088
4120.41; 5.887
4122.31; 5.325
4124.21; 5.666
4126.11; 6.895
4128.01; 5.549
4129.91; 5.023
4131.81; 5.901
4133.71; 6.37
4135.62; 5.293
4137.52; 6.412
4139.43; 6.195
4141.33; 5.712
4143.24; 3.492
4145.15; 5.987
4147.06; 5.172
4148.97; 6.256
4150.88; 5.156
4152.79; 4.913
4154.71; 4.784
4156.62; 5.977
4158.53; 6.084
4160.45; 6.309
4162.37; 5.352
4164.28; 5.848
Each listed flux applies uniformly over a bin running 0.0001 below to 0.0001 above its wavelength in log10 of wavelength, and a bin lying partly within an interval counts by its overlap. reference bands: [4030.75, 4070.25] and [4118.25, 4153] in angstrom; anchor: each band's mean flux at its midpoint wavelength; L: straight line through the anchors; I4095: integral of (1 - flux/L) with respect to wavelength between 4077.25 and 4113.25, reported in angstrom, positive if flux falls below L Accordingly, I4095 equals 2.06 angstrom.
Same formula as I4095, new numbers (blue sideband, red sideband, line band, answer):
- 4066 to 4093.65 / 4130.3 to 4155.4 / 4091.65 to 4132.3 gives 1.1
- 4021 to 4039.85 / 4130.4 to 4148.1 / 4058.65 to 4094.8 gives -0.3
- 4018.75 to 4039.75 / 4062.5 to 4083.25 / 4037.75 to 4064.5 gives -1.2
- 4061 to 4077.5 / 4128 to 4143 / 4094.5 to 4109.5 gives 1.7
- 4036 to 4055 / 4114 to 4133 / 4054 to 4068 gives -0.3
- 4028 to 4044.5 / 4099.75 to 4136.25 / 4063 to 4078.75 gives -0.2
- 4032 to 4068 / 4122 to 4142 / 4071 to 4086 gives 0.6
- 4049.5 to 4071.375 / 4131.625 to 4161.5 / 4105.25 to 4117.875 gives 0.7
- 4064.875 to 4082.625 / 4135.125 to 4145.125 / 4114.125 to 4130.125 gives -0.6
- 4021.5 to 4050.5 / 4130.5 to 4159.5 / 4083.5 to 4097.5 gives -0.5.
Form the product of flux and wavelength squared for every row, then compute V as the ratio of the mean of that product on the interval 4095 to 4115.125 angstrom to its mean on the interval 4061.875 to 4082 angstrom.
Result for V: 0.96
